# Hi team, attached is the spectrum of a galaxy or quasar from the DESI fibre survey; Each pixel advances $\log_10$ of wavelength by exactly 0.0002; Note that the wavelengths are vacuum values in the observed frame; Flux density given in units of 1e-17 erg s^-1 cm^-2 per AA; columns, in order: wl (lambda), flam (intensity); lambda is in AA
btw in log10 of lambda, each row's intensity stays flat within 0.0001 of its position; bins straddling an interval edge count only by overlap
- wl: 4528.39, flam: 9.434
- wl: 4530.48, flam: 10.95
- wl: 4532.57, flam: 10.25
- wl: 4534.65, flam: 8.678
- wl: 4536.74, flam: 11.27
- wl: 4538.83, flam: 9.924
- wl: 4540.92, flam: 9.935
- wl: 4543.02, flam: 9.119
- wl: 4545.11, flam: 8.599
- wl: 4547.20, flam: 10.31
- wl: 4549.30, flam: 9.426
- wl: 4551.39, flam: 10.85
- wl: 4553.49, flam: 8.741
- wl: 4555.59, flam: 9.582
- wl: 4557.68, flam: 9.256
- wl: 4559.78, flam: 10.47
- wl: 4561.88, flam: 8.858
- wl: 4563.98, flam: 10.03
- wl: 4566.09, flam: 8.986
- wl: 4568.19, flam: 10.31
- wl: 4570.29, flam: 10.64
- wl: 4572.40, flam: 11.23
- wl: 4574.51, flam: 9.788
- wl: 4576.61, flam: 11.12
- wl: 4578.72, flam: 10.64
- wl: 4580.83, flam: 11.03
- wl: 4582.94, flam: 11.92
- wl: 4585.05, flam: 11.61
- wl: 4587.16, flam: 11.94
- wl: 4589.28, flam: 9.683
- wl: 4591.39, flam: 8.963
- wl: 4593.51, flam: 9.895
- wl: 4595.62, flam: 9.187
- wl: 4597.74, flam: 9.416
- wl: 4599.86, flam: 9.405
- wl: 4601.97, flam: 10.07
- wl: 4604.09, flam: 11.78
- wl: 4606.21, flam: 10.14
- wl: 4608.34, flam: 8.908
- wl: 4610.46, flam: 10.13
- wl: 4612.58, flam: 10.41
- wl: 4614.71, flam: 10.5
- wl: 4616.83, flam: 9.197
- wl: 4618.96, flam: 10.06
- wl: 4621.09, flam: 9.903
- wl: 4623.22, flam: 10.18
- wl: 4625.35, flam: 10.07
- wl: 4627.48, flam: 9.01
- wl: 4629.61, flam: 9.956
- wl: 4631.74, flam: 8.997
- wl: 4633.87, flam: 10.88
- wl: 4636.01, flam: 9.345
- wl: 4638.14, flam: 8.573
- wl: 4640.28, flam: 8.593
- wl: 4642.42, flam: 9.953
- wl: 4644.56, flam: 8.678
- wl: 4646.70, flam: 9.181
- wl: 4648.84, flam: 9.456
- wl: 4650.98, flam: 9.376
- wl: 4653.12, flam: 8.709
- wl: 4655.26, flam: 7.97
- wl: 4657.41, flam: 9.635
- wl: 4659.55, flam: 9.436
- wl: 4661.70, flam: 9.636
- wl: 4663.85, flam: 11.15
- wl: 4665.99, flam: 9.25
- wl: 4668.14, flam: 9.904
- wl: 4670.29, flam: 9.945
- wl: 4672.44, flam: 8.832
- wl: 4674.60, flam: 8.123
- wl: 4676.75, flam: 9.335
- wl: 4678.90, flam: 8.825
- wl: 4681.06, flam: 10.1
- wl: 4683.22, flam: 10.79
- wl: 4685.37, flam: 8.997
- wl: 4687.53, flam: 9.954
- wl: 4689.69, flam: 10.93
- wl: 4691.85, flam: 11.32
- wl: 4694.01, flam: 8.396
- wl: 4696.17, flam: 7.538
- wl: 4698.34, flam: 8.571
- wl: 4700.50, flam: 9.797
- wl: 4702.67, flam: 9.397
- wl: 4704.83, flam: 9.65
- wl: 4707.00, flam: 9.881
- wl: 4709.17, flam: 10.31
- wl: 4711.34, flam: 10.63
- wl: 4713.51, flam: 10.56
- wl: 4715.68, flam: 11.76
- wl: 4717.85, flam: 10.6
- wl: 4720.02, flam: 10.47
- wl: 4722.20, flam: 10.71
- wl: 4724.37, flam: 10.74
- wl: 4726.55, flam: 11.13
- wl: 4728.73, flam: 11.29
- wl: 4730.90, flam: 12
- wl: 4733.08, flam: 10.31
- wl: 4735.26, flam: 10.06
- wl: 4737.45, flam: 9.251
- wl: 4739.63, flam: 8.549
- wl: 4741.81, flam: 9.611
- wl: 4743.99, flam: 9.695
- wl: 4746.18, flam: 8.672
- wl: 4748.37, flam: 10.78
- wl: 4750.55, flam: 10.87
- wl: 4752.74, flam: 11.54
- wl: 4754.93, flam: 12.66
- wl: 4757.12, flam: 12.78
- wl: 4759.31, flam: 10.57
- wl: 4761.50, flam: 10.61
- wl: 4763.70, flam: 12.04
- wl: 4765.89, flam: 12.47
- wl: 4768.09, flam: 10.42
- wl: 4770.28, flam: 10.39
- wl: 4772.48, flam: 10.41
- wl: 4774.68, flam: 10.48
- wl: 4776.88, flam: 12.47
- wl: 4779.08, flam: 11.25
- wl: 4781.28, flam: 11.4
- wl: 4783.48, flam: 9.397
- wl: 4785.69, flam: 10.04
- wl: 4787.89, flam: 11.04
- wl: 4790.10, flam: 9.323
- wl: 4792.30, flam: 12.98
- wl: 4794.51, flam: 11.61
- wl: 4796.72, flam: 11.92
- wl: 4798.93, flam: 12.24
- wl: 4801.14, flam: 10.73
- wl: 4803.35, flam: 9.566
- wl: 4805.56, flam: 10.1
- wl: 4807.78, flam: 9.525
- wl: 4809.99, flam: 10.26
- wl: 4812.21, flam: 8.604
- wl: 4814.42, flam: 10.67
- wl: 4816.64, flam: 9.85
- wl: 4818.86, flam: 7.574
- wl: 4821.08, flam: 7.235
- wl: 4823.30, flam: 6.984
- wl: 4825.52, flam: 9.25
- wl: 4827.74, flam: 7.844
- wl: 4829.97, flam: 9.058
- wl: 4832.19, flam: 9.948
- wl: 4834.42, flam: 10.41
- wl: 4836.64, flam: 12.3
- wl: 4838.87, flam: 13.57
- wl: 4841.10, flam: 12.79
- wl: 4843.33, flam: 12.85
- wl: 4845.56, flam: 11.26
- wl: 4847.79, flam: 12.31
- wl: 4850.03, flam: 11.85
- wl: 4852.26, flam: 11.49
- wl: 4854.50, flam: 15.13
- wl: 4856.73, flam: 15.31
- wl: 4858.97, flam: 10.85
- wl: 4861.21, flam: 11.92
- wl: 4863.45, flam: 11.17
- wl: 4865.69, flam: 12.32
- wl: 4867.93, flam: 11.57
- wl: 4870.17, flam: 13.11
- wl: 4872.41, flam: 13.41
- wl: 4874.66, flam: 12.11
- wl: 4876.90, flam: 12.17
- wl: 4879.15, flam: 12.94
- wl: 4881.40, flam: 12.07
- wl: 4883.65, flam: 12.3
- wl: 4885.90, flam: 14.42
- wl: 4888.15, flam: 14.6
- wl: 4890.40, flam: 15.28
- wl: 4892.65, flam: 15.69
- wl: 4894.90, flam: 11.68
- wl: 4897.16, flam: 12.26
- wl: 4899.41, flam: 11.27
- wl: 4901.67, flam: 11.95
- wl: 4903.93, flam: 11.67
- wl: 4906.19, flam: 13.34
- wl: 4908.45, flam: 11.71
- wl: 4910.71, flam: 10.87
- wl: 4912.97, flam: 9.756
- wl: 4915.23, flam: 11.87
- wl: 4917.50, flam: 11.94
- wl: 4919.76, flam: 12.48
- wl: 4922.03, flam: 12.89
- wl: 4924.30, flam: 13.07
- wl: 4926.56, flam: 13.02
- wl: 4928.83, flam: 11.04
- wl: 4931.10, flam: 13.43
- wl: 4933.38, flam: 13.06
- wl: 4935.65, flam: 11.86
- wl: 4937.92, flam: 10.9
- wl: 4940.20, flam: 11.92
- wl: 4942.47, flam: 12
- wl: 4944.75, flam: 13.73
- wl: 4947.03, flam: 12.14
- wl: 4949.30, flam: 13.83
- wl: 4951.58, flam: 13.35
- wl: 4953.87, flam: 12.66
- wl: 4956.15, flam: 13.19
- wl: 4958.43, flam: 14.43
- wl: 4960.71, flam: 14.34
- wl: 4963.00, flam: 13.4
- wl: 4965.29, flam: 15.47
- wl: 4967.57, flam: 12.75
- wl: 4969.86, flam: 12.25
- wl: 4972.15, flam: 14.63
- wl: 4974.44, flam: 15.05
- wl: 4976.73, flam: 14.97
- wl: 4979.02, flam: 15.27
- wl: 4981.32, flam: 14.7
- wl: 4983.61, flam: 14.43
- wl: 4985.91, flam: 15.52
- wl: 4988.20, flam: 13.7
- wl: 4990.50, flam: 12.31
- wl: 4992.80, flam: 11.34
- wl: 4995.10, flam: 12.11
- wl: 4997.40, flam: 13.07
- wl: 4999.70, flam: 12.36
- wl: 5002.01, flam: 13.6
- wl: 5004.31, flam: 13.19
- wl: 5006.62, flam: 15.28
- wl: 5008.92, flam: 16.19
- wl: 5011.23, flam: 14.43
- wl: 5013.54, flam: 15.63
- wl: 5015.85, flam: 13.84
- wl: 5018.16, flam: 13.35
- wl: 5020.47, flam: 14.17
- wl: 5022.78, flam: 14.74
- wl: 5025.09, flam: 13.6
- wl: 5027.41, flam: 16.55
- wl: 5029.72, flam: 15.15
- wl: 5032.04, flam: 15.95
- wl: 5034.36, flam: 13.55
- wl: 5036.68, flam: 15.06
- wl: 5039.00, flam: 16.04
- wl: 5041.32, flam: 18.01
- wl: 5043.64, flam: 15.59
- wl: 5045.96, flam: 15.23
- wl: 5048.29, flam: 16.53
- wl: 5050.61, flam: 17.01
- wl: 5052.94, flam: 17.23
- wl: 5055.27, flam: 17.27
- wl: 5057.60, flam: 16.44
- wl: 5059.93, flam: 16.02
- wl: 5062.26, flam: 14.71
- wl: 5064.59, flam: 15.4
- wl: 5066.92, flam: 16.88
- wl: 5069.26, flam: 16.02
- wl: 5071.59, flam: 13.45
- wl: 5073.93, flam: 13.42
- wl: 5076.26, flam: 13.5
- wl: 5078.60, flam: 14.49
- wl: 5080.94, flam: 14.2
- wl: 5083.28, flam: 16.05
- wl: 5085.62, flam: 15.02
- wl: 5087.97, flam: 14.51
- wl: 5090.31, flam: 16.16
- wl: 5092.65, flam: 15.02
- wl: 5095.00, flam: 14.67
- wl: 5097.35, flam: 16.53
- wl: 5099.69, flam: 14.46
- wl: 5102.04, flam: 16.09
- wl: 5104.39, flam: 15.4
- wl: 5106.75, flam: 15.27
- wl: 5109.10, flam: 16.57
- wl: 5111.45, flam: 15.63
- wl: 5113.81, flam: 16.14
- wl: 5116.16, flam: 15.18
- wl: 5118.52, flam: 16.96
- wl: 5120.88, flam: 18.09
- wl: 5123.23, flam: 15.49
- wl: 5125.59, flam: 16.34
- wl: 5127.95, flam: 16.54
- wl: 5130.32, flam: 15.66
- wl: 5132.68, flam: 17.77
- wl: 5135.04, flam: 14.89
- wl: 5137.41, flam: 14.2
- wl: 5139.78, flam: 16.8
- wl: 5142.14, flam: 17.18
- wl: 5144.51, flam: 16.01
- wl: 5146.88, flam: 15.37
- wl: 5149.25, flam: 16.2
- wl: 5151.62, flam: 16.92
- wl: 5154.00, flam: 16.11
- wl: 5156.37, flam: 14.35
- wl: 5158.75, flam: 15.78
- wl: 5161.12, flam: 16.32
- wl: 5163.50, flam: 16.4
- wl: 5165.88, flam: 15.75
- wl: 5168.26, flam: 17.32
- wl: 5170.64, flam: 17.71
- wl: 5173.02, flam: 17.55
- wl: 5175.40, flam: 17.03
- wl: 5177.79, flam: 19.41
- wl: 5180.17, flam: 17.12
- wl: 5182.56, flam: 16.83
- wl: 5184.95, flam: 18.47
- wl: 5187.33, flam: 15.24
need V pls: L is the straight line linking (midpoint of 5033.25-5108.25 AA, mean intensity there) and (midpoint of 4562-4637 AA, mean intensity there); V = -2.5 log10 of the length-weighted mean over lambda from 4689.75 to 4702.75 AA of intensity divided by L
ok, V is 0.21 mag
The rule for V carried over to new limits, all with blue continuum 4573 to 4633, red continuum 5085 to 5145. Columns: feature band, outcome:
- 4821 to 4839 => 0.310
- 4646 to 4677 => 0.159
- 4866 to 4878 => 0.058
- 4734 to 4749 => 0.228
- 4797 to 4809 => 0.176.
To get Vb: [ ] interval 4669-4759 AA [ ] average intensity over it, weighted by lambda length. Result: 10.1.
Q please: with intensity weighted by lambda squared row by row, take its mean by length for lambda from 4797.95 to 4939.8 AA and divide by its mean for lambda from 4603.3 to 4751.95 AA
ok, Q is 1.29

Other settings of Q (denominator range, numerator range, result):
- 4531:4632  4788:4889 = 1.26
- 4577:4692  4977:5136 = 1.84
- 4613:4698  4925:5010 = 1.61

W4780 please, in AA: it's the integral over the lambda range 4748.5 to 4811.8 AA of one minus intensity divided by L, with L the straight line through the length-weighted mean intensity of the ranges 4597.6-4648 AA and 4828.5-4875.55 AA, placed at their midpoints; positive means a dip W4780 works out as 1.88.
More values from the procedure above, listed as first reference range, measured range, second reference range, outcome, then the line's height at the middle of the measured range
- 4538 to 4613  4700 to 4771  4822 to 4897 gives 3.80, 11.2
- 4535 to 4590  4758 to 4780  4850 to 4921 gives 1.05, 11.7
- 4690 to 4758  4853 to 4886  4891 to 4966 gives -1.95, 12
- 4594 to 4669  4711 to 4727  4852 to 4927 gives -0.28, 10.6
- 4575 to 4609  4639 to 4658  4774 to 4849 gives 2.48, 10.4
